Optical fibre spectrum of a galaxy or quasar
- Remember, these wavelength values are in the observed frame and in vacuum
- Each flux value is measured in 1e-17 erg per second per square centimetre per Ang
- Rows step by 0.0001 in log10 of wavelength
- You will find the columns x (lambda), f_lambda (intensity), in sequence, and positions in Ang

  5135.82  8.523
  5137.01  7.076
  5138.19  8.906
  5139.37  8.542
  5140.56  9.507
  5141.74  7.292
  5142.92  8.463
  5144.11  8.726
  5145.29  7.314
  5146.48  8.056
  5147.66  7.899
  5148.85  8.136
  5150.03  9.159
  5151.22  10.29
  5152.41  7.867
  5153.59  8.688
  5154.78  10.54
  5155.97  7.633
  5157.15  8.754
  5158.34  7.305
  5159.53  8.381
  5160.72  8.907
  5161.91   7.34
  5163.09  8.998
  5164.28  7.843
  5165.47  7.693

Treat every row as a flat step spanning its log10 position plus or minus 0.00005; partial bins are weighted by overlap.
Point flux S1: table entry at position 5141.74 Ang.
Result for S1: 7.292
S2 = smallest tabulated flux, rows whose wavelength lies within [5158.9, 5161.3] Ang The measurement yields 8.381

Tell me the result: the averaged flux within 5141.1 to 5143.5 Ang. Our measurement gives 7.94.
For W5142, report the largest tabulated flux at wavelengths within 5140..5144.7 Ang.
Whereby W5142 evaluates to 9.507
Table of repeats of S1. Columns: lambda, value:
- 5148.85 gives 8.136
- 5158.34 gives 7.305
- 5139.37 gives 8.542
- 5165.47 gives 7.693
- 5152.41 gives 7.867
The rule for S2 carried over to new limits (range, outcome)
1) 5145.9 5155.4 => 7.867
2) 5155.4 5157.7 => 7.633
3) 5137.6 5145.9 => 7.292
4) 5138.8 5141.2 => 8.542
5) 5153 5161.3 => 7.305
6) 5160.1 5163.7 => 7.34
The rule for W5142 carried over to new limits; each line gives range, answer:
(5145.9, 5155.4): 10.54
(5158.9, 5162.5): 8.907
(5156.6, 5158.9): 8.754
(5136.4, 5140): 8.906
